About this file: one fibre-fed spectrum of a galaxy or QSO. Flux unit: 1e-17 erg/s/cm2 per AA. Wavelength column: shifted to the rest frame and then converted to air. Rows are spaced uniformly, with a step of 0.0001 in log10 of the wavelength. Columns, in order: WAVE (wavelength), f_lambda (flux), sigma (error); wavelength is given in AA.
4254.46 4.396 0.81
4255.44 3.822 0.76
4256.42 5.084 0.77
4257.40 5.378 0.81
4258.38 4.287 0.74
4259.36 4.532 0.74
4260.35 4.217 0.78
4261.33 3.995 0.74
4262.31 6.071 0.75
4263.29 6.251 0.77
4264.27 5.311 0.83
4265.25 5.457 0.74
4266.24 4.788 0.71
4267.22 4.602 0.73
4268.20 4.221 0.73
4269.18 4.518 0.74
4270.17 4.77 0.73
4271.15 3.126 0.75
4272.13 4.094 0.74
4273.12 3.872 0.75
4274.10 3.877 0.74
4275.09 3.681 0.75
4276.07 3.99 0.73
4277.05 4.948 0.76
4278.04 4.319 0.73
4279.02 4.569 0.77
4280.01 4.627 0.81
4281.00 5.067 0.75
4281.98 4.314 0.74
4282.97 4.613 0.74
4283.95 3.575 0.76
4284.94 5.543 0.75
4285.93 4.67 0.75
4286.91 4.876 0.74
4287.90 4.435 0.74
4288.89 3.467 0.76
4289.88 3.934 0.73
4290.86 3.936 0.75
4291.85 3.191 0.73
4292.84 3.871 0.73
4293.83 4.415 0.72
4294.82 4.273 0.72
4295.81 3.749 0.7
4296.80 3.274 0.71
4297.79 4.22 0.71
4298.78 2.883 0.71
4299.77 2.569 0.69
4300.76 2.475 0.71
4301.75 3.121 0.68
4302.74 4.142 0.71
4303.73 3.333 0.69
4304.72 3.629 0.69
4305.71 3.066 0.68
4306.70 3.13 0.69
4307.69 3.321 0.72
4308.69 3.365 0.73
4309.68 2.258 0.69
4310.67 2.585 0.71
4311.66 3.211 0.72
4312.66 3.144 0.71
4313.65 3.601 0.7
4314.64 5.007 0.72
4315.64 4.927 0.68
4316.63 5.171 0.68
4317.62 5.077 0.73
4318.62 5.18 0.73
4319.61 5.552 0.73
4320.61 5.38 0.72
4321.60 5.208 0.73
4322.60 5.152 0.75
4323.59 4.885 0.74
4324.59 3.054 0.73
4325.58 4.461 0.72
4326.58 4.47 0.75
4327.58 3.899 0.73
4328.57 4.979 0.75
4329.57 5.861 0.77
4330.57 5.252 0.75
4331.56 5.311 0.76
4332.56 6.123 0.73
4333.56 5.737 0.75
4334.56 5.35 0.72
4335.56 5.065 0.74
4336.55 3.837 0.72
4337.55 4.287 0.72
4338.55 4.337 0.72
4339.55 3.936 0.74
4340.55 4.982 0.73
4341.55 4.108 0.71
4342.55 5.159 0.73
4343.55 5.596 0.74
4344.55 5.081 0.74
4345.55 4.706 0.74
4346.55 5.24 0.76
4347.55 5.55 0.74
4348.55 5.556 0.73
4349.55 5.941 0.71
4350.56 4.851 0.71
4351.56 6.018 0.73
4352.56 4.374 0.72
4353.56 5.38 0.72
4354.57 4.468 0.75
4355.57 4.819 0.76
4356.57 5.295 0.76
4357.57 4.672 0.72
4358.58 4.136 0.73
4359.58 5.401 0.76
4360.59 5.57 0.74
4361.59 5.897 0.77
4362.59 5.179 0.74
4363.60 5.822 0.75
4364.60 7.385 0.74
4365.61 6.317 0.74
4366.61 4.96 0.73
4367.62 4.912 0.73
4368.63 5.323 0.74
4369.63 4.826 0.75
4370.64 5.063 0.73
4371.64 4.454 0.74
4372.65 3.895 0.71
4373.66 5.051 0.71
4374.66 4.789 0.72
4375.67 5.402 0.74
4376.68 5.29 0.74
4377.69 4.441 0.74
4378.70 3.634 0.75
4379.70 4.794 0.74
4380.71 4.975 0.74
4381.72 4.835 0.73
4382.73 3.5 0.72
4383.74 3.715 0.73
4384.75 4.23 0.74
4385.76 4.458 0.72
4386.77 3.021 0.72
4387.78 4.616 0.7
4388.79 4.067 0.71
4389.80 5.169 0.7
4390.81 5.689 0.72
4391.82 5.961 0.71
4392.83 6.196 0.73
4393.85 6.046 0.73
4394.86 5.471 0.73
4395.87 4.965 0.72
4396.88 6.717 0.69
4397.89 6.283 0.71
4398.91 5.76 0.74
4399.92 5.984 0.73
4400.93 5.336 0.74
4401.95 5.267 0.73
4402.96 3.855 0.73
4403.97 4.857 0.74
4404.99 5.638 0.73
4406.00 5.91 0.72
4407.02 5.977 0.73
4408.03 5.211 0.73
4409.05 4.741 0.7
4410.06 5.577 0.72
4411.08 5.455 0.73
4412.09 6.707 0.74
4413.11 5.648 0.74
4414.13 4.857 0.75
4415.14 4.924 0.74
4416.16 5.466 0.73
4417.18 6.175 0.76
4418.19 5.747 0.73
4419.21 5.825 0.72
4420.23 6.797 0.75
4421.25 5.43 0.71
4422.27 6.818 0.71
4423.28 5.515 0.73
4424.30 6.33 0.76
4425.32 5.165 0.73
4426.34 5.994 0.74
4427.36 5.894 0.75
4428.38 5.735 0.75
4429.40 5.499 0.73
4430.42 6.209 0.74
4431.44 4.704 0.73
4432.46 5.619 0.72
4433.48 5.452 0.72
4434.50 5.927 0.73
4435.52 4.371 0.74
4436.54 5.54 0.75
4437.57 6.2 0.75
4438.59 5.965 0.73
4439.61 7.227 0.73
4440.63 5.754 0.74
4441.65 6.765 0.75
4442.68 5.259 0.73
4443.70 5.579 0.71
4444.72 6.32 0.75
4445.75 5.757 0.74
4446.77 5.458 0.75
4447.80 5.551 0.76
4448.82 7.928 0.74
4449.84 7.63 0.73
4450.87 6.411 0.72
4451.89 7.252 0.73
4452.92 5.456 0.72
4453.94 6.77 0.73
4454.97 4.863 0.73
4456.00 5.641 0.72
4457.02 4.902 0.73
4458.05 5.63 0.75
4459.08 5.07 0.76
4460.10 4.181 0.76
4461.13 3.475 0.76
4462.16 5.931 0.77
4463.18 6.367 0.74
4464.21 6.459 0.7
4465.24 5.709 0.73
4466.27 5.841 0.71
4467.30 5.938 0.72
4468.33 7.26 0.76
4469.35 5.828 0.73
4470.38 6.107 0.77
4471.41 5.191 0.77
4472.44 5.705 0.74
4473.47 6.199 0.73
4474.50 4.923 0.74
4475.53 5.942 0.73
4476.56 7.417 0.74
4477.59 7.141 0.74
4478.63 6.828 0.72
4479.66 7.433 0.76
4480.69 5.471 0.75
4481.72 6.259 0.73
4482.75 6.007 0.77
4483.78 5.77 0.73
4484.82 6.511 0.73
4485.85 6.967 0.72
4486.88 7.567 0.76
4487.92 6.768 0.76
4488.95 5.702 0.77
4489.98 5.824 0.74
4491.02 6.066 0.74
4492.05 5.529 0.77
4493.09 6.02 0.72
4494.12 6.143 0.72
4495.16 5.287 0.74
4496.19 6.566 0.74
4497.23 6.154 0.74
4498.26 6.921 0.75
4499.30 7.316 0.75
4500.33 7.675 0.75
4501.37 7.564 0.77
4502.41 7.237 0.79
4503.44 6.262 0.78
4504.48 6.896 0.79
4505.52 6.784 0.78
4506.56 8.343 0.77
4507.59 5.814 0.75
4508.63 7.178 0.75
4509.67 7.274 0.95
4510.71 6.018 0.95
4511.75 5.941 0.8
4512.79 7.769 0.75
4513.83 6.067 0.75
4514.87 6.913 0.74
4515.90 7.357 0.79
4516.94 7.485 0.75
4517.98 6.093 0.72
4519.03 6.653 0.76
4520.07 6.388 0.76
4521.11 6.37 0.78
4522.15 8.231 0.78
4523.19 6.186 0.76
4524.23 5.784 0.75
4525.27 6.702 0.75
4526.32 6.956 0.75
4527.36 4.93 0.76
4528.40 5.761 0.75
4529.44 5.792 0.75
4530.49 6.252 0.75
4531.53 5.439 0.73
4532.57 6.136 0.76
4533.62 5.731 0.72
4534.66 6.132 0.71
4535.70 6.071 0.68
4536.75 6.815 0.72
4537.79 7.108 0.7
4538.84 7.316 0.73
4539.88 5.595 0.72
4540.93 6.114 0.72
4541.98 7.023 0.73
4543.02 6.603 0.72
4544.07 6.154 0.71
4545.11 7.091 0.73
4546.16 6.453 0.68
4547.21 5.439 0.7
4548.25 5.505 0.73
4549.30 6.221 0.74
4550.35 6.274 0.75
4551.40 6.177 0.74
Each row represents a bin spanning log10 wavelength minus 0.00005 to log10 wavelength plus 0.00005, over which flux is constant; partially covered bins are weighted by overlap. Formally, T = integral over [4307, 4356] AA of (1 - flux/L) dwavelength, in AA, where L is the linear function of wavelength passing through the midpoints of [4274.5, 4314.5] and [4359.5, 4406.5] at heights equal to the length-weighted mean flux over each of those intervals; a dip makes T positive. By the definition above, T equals -3.9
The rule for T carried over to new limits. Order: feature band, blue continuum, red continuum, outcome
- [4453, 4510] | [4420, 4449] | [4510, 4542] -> -0.7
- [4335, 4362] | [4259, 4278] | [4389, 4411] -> 0.9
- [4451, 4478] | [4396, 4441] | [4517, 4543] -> 0.6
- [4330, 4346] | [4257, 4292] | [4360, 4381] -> 0.0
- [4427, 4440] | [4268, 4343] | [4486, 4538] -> -0.1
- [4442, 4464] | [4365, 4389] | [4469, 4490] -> 0.2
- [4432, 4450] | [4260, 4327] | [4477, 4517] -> -0.1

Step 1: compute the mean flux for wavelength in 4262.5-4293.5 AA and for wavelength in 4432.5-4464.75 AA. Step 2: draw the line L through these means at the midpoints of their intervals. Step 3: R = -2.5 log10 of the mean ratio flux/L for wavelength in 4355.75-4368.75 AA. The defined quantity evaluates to -0.07 mag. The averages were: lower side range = 4.42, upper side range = 5.84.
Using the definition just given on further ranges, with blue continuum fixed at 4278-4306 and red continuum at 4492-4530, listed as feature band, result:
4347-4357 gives -0.122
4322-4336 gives -0.134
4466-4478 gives 0.003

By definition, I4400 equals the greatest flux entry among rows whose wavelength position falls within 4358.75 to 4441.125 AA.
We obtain 7.385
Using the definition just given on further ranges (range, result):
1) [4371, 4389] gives 5.402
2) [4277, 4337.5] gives 6.123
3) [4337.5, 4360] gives 6.018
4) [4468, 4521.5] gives 8.343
